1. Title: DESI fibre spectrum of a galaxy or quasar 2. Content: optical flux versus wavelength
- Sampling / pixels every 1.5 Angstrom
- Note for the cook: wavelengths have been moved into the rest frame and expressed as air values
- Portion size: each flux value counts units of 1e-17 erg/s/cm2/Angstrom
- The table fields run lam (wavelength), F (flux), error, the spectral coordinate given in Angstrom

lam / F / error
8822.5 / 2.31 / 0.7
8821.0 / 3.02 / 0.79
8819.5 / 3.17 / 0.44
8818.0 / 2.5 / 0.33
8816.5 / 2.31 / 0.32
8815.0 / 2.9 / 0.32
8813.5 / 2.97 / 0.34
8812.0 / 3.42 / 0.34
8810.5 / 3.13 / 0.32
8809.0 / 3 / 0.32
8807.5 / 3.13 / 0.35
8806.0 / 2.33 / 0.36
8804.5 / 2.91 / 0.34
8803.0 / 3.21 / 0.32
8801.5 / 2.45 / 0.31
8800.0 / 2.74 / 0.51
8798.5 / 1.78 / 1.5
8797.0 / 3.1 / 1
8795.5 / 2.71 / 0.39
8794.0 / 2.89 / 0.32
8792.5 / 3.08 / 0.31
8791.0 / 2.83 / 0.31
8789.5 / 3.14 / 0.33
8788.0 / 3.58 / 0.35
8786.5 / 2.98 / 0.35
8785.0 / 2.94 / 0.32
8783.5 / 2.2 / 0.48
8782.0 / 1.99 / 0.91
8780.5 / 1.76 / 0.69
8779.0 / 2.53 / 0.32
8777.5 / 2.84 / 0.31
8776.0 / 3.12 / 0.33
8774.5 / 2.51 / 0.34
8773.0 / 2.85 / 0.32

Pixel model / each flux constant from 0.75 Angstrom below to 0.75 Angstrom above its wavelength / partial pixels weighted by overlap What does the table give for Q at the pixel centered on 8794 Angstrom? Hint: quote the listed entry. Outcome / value 2.89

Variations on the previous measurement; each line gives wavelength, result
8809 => 3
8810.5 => 3.13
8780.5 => 1.76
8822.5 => 2.31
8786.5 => 2.98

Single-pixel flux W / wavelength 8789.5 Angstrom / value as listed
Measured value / 3.14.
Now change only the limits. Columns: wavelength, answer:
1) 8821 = 3.02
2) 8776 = 3.12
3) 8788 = 3.58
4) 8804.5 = 2.91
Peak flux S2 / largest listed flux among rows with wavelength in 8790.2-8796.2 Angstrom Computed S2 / 3.08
